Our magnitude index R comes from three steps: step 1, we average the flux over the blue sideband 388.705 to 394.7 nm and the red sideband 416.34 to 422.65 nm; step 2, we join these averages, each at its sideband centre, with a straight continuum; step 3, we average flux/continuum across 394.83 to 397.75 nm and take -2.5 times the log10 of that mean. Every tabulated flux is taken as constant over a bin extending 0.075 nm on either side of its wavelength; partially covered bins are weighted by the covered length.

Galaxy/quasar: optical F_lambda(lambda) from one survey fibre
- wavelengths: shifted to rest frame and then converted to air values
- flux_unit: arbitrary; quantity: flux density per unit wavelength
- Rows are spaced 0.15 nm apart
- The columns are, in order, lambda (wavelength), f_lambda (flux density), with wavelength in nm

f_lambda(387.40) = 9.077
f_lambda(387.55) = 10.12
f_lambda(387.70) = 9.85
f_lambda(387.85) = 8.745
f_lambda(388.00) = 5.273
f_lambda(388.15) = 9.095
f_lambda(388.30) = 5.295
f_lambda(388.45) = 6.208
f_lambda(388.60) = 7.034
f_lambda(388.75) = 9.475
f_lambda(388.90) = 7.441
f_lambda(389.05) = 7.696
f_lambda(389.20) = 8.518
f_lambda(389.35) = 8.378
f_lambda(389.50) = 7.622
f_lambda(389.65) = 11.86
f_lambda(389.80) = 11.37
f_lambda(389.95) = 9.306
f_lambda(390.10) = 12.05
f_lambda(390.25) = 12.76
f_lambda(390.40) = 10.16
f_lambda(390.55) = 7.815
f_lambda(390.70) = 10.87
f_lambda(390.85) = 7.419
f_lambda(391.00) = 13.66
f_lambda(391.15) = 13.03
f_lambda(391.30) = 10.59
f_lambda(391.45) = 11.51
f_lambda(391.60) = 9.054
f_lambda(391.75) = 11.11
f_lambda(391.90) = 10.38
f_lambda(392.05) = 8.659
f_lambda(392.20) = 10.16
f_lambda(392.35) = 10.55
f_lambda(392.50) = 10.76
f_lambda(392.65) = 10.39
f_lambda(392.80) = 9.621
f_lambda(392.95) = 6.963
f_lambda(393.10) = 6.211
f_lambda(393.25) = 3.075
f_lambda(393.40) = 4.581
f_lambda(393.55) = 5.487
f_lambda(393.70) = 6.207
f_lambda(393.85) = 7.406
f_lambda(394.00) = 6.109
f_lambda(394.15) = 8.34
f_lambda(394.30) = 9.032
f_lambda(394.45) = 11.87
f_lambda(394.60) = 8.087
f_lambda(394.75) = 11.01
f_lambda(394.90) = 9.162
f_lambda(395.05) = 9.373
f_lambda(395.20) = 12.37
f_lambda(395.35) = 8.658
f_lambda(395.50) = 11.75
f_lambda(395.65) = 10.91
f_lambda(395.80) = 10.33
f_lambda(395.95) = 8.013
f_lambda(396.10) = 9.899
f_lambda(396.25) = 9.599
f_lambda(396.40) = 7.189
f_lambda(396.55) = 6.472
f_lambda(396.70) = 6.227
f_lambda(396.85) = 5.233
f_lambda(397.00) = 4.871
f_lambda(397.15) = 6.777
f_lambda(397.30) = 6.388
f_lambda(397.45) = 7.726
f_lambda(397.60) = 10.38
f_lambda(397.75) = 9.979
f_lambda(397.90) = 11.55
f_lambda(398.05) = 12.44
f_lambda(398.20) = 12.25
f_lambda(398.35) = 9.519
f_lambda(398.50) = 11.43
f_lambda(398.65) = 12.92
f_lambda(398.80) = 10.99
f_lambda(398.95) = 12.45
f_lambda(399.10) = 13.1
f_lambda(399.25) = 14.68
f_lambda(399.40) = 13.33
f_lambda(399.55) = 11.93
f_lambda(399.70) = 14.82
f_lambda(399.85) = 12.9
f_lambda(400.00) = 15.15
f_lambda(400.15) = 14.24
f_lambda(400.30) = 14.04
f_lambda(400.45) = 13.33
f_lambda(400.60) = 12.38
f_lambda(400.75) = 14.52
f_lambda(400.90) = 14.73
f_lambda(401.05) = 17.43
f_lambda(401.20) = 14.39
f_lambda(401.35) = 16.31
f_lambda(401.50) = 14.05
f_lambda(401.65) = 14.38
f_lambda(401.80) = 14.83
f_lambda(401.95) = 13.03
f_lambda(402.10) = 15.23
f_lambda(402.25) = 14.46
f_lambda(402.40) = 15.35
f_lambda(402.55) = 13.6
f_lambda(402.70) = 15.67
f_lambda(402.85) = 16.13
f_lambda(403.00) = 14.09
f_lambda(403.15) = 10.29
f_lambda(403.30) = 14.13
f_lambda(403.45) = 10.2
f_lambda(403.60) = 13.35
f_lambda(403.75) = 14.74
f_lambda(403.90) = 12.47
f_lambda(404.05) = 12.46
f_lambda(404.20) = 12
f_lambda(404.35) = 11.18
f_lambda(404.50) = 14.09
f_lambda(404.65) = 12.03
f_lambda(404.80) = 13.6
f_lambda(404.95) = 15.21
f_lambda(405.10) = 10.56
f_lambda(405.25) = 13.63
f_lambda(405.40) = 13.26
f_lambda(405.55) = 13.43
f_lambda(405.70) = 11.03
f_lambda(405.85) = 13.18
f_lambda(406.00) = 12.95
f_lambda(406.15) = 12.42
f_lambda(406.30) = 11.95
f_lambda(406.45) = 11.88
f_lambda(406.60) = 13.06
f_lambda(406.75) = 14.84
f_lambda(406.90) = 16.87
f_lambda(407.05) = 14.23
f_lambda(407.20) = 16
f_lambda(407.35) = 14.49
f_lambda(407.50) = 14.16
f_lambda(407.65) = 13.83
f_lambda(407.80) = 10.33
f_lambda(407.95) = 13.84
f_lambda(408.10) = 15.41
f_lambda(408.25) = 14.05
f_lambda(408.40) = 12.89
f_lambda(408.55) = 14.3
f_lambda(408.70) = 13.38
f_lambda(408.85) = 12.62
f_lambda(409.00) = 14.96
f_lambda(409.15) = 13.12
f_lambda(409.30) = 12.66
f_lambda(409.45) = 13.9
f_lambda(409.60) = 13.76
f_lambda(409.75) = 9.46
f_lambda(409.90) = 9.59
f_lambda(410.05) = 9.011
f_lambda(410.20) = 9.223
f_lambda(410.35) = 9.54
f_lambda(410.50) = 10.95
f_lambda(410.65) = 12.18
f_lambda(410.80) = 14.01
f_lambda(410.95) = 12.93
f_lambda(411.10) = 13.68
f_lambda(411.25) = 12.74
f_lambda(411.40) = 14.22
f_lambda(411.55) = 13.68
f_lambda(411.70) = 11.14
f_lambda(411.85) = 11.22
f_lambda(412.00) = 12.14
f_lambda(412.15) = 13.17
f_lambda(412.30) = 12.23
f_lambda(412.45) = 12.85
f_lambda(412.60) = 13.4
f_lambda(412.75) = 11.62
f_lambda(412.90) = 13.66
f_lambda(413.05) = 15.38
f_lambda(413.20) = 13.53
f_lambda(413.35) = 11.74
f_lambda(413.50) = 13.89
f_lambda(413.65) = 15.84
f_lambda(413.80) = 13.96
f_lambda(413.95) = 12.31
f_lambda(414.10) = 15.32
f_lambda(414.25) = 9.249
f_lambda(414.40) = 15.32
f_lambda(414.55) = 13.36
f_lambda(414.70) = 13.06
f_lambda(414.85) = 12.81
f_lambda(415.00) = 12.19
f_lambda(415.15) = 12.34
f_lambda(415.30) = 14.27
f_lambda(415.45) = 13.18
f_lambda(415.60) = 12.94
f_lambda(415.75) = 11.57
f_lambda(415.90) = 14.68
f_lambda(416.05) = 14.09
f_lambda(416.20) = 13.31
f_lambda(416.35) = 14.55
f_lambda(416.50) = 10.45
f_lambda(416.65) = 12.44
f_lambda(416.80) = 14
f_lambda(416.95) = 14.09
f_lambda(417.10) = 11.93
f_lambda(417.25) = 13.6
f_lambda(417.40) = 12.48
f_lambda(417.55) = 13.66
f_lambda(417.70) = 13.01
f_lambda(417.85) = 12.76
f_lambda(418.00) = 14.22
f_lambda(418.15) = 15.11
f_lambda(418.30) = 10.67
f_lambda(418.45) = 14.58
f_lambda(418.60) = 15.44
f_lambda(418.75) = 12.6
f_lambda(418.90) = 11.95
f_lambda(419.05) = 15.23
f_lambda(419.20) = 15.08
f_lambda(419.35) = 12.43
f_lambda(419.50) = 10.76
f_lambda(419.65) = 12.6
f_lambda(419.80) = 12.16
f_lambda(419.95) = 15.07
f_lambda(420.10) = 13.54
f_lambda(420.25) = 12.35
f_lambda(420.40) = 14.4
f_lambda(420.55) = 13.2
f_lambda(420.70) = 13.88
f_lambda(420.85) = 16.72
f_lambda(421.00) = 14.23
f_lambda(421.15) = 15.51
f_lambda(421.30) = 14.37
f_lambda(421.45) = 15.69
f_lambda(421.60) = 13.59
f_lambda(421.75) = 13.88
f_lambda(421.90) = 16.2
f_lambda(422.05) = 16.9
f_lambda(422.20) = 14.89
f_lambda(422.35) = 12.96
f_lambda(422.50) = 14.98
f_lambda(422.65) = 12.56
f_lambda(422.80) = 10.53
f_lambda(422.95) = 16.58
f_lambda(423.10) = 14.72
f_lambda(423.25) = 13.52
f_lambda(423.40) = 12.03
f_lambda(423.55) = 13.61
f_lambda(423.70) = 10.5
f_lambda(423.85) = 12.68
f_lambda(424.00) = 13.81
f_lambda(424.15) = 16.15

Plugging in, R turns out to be 0.16 mag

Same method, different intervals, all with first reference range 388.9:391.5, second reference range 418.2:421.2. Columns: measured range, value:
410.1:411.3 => 0.07 mag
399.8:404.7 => -0.20 mag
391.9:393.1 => 0.11 mag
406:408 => -0.13 mag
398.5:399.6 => -0.14 mag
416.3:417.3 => 0.03 mag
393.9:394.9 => 0.18 mag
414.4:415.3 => 0.00 mag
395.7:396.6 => 0.24 mag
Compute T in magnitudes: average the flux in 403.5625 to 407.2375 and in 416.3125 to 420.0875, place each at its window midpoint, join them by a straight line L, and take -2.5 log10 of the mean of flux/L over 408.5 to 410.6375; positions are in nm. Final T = 0.115 mag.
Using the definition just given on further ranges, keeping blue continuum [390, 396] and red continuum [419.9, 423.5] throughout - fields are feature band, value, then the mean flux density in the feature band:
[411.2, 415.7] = -0.02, 13.1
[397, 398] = 0.18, 8.6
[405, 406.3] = -0.09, 12.6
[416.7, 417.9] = 0.03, 13.2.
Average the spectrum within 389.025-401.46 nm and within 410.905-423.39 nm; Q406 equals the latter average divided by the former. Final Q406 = 1.3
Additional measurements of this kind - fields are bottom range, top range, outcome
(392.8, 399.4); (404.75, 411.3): 1.43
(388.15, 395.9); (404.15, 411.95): 1.40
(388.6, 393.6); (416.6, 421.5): 1.46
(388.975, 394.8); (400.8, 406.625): 1.47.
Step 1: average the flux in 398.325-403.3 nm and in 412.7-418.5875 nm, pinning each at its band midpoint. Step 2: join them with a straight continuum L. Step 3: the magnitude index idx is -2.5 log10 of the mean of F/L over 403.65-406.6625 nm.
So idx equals 0.076 mag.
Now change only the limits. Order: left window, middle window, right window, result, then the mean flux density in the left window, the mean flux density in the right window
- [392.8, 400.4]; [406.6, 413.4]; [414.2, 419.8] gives -0.090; 9.68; 13.1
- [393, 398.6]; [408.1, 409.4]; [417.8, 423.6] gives -0.200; 8.55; 13.9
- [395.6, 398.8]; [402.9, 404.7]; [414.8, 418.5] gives -0.206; 9.08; 13.1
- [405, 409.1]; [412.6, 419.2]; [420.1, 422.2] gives 0.069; 13.5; 14.7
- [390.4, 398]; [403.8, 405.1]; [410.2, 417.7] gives -0.163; 8.88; 13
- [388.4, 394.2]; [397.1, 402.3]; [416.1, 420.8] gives -0.233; 8.98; 13.3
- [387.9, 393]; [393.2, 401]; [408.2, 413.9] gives 0.046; 9.48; 12.7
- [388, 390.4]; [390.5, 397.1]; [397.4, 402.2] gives 0.196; 8.86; 13.2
